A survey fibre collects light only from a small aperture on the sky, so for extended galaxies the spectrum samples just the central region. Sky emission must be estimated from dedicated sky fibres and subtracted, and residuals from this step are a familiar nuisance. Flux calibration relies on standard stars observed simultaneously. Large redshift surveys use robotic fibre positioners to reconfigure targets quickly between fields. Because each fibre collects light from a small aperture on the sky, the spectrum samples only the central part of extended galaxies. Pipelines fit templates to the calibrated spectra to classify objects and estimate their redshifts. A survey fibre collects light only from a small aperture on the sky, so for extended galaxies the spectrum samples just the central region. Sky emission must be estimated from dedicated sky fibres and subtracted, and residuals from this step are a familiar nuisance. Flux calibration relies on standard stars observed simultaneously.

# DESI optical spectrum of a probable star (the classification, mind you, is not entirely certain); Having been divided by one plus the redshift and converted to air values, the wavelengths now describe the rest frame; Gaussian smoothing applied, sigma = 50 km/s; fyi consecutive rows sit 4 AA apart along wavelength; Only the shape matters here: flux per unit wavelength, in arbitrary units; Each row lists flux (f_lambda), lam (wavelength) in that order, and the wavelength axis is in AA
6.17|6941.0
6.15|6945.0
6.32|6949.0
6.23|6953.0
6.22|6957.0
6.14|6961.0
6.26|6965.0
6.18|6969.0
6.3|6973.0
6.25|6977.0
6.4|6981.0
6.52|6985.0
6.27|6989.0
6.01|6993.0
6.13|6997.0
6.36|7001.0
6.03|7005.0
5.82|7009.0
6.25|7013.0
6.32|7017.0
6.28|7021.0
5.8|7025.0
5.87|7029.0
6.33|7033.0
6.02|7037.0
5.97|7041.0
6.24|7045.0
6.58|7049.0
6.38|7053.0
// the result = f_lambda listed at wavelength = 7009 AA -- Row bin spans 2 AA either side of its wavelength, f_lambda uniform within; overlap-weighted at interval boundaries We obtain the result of 5.82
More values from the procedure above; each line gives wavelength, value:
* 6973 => 6.3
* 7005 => 6.03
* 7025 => 5.8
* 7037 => 6.02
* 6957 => 6.22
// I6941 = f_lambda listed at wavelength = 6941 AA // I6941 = 6.17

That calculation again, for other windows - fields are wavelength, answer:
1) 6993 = 6.01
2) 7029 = 5.87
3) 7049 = 6.58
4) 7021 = 6.28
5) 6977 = 6.25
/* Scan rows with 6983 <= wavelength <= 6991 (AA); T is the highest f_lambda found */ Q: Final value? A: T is 6.52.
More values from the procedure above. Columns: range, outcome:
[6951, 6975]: 6.3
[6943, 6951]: 6.32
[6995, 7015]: 6.36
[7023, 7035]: 6.33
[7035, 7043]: 6.02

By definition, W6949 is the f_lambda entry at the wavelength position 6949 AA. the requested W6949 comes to 6.32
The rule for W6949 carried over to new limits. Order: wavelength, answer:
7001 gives 6.36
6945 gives 6.15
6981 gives 6.4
